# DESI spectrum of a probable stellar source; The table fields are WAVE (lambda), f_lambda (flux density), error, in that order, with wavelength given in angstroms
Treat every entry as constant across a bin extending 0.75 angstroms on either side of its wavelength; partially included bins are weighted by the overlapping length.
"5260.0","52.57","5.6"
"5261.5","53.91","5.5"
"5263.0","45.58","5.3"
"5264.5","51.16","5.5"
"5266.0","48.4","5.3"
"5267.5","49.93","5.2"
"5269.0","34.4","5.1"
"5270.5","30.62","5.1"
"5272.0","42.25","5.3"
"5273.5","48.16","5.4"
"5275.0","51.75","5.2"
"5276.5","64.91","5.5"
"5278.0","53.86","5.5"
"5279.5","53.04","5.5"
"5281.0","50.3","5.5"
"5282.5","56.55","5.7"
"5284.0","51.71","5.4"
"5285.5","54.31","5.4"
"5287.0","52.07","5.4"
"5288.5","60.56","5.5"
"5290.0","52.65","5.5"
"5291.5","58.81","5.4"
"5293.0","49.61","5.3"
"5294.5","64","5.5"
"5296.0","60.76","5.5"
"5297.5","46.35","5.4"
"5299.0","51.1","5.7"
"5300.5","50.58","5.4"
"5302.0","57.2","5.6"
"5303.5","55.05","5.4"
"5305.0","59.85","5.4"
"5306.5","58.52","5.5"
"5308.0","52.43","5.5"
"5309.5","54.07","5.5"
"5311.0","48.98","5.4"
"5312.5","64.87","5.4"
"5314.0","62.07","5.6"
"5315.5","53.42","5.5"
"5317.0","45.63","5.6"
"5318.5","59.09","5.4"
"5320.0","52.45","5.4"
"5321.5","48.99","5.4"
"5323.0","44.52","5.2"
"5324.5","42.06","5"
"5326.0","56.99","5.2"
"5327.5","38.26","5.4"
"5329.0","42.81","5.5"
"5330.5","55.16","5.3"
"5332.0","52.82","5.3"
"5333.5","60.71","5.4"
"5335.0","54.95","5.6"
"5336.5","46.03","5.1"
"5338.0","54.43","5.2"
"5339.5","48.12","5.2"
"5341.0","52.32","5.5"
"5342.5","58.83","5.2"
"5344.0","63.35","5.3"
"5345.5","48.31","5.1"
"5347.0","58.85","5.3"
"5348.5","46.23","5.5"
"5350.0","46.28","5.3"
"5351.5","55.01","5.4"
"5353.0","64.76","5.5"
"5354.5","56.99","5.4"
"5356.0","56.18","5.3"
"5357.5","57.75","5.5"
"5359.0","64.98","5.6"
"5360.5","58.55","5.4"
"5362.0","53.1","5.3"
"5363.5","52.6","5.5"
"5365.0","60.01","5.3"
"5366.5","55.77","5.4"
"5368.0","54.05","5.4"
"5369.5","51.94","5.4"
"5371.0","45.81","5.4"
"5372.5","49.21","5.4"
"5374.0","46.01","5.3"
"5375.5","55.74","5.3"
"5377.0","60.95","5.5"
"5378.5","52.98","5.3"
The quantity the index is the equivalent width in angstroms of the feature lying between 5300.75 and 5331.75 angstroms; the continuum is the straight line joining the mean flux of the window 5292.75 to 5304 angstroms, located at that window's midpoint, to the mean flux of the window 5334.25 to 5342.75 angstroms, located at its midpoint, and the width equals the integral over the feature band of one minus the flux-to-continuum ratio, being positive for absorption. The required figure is 0.51 angstroms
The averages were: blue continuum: 54.5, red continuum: 52.1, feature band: 52.6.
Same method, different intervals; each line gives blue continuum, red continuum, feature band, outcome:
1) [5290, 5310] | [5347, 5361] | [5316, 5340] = 2.4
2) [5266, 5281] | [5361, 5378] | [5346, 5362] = -1.2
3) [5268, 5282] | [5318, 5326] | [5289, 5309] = -2.6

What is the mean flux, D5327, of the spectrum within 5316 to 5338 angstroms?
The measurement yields 50.2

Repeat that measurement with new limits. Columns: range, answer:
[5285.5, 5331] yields 53.3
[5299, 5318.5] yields 55.2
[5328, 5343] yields 52.3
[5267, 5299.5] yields 51.7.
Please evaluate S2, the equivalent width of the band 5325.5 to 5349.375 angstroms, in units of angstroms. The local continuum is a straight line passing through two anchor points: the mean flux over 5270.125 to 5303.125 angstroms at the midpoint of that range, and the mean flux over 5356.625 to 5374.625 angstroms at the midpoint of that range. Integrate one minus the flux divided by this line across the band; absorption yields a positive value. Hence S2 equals 0.7 angstroms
